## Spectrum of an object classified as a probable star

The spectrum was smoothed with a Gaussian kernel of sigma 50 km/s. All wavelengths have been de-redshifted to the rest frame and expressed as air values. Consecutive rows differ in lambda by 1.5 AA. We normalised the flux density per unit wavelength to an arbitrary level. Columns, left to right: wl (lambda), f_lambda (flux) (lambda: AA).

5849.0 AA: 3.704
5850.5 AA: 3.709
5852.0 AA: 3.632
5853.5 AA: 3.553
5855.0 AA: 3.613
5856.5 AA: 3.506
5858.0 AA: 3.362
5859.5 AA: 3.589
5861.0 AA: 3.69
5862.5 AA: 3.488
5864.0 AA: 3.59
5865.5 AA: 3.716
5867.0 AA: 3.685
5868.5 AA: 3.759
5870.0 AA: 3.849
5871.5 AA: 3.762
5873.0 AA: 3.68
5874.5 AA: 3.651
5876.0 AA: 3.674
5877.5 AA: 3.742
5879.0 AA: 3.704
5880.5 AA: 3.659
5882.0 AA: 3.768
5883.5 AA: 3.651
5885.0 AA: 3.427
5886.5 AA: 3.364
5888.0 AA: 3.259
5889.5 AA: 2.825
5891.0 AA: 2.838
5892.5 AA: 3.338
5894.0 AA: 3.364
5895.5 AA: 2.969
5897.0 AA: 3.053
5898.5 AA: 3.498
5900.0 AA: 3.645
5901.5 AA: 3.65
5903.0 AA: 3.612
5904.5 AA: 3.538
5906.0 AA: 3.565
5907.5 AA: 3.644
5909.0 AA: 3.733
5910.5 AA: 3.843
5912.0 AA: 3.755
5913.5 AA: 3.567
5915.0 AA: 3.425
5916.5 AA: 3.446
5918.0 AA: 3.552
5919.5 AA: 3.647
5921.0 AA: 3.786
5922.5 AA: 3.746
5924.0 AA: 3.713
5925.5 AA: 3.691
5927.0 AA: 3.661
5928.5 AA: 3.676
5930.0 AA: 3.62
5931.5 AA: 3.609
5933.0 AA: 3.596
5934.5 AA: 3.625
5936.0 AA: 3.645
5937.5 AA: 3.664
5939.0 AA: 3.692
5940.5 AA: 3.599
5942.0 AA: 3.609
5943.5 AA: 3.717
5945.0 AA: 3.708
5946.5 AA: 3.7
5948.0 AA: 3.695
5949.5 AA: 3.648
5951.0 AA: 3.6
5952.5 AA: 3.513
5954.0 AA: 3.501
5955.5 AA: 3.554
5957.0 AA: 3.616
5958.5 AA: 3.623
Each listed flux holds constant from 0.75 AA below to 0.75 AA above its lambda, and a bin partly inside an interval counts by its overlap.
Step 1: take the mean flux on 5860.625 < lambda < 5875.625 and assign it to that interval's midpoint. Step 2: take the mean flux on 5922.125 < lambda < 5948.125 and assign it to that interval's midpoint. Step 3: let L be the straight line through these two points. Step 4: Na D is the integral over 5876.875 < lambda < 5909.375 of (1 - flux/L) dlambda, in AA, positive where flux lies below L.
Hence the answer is 2.1 AA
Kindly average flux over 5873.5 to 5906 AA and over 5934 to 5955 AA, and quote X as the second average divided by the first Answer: 1.1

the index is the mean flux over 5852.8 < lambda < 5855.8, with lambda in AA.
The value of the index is 3.58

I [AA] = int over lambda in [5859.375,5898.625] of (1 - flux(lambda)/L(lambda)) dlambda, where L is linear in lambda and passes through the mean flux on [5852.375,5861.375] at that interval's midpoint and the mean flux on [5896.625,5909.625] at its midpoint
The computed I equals 0.6 AA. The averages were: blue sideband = 3.55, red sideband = 3.56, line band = 3.5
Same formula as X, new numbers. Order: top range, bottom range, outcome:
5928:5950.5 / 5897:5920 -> 1.02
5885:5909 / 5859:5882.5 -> 0.91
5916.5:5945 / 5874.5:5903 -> 1.07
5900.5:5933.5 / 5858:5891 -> 1.02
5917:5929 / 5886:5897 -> 1.18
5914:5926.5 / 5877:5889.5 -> 1.03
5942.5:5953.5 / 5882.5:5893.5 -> 1.12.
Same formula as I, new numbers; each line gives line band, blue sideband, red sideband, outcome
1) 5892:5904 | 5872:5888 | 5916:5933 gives 0.78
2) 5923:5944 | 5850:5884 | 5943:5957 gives -0.13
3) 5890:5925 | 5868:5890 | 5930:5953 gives 0.97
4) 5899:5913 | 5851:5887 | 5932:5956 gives -0.11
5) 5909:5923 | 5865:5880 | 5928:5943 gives 0.07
